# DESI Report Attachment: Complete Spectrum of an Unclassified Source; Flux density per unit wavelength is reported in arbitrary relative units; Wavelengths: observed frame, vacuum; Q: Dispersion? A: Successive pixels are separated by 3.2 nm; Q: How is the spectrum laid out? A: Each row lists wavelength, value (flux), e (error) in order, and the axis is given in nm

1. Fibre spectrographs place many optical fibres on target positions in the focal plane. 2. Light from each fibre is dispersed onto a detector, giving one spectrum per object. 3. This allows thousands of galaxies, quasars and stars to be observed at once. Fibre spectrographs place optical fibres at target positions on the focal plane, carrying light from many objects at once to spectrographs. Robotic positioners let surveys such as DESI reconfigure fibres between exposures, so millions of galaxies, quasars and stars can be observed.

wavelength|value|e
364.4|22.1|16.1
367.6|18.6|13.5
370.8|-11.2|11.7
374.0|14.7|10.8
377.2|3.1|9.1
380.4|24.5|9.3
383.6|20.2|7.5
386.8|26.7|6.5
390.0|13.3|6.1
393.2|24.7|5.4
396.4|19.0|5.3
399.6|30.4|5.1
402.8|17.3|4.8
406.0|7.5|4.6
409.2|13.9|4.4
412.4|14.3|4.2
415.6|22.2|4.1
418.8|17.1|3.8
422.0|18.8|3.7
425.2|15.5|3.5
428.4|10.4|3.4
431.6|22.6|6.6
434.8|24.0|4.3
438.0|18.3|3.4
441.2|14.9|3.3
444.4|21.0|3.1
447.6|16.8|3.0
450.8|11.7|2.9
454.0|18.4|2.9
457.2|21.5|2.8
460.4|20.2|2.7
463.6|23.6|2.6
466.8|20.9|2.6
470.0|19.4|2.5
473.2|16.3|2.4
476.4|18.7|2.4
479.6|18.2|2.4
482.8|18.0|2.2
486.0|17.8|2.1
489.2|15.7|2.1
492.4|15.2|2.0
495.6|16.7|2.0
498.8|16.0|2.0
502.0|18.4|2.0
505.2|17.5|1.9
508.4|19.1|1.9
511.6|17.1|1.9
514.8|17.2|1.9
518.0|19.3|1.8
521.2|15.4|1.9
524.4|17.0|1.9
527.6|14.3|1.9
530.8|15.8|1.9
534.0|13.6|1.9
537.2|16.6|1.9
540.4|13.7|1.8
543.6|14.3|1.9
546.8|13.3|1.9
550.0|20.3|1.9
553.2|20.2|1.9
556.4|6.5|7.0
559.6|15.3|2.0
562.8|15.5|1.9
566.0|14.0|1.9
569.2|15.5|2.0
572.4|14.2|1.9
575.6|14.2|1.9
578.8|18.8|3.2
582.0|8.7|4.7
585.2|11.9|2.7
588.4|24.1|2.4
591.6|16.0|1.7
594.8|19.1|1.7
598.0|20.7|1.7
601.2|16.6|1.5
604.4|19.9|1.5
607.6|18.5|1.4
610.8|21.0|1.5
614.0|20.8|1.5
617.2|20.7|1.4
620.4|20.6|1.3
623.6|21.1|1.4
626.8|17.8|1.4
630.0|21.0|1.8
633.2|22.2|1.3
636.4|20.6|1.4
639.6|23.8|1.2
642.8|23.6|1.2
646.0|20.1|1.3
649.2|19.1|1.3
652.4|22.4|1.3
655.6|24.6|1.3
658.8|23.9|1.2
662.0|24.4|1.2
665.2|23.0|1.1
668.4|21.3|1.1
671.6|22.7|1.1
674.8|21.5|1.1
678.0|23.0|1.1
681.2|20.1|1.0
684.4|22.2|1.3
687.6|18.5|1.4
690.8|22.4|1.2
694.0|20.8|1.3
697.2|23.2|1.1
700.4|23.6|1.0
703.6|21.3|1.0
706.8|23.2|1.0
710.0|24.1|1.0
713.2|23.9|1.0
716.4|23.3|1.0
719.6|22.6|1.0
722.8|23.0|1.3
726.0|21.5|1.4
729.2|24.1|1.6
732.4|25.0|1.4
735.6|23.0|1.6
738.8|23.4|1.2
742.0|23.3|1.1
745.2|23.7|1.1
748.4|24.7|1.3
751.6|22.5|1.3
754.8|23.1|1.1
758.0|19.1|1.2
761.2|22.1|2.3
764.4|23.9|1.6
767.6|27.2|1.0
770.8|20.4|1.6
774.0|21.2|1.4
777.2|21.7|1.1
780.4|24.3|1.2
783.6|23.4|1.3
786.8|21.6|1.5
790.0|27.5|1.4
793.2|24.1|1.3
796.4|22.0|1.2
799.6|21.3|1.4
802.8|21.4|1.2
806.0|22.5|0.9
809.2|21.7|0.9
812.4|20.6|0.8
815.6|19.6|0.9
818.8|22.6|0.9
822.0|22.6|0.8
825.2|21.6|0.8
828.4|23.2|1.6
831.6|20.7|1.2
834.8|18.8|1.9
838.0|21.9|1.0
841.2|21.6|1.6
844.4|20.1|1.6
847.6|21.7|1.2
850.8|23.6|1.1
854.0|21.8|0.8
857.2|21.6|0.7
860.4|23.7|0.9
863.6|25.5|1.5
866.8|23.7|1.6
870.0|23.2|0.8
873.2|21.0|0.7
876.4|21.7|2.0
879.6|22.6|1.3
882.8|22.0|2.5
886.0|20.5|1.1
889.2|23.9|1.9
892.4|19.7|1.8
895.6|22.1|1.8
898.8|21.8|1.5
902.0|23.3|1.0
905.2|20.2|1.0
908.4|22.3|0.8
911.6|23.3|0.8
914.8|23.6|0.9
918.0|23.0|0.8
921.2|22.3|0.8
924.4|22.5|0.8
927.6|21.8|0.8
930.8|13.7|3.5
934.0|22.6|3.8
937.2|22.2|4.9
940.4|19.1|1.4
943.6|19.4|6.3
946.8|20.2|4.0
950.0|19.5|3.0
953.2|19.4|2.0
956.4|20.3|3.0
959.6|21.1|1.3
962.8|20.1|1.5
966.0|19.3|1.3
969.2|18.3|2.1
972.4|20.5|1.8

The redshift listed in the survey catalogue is 0.58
